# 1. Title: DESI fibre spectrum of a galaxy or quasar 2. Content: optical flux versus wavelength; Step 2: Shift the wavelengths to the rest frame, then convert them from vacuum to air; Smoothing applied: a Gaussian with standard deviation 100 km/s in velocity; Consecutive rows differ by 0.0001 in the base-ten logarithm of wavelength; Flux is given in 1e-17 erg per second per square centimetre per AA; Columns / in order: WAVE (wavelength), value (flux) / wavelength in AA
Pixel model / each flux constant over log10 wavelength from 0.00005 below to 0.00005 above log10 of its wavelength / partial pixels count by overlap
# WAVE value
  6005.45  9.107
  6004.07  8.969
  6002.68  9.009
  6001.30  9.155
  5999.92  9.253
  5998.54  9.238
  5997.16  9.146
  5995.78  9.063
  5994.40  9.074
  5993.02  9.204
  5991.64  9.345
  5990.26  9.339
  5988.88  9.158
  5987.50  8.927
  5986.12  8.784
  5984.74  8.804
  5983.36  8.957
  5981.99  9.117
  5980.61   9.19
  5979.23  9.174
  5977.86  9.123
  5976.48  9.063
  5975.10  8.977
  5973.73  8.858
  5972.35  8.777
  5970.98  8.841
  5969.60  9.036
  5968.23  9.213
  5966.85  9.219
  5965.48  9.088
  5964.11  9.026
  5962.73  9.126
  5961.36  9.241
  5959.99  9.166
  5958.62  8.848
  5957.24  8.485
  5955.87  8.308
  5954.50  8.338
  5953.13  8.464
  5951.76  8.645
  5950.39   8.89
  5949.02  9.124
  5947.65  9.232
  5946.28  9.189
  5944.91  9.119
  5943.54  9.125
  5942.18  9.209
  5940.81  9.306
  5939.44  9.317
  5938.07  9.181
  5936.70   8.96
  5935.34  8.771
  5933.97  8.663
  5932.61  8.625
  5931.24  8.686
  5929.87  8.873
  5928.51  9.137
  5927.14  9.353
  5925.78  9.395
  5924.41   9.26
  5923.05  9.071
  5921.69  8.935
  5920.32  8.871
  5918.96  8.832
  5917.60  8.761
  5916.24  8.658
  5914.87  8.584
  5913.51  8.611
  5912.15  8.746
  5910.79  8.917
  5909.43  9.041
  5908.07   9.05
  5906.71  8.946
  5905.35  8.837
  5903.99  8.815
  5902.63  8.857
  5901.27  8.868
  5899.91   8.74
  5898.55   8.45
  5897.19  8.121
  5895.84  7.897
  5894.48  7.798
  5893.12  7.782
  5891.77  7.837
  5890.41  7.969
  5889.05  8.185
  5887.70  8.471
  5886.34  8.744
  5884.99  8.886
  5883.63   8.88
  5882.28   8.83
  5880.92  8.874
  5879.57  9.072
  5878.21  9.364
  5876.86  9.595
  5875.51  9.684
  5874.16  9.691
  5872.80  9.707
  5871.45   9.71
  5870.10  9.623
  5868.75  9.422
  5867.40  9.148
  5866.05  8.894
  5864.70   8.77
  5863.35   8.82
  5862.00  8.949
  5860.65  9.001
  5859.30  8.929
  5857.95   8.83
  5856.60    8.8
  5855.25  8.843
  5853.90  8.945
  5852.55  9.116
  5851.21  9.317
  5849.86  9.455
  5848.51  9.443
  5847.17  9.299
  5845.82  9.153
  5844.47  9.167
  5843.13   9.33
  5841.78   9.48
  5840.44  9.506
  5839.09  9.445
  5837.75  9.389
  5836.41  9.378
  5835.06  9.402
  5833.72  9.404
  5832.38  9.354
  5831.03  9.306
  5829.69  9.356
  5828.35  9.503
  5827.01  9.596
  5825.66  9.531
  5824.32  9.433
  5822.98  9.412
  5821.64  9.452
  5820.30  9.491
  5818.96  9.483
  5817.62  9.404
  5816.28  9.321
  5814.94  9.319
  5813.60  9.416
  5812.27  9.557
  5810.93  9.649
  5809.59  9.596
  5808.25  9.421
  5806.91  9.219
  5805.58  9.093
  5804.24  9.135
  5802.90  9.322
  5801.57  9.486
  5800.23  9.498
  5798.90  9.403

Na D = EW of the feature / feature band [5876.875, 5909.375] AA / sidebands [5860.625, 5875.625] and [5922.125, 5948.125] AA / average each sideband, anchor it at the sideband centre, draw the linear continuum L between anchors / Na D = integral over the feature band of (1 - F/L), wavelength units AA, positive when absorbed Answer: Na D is 2.1 AA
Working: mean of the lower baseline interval 9.28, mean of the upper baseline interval 9.08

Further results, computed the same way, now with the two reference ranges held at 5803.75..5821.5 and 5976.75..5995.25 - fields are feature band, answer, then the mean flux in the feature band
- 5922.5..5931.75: 0.1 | 9.12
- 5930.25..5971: 0.9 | 8.95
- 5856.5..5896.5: 1.8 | 8.87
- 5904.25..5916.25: 0.5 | 8.83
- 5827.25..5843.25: -0.1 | 9.41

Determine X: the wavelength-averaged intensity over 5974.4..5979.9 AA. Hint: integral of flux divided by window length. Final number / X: 9.09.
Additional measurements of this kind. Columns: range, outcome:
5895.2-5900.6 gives 8.31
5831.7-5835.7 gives 9.38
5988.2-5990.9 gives 9.24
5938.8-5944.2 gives 9.25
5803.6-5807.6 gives 9.15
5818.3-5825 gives 9.46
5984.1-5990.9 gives 8.99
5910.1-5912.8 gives 8.84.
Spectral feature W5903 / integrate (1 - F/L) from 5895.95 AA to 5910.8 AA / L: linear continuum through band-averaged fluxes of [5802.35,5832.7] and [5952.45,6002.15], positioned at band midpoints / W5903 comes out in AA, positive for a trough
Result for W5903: 0.7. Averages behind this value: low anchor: 9.41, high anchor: 9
